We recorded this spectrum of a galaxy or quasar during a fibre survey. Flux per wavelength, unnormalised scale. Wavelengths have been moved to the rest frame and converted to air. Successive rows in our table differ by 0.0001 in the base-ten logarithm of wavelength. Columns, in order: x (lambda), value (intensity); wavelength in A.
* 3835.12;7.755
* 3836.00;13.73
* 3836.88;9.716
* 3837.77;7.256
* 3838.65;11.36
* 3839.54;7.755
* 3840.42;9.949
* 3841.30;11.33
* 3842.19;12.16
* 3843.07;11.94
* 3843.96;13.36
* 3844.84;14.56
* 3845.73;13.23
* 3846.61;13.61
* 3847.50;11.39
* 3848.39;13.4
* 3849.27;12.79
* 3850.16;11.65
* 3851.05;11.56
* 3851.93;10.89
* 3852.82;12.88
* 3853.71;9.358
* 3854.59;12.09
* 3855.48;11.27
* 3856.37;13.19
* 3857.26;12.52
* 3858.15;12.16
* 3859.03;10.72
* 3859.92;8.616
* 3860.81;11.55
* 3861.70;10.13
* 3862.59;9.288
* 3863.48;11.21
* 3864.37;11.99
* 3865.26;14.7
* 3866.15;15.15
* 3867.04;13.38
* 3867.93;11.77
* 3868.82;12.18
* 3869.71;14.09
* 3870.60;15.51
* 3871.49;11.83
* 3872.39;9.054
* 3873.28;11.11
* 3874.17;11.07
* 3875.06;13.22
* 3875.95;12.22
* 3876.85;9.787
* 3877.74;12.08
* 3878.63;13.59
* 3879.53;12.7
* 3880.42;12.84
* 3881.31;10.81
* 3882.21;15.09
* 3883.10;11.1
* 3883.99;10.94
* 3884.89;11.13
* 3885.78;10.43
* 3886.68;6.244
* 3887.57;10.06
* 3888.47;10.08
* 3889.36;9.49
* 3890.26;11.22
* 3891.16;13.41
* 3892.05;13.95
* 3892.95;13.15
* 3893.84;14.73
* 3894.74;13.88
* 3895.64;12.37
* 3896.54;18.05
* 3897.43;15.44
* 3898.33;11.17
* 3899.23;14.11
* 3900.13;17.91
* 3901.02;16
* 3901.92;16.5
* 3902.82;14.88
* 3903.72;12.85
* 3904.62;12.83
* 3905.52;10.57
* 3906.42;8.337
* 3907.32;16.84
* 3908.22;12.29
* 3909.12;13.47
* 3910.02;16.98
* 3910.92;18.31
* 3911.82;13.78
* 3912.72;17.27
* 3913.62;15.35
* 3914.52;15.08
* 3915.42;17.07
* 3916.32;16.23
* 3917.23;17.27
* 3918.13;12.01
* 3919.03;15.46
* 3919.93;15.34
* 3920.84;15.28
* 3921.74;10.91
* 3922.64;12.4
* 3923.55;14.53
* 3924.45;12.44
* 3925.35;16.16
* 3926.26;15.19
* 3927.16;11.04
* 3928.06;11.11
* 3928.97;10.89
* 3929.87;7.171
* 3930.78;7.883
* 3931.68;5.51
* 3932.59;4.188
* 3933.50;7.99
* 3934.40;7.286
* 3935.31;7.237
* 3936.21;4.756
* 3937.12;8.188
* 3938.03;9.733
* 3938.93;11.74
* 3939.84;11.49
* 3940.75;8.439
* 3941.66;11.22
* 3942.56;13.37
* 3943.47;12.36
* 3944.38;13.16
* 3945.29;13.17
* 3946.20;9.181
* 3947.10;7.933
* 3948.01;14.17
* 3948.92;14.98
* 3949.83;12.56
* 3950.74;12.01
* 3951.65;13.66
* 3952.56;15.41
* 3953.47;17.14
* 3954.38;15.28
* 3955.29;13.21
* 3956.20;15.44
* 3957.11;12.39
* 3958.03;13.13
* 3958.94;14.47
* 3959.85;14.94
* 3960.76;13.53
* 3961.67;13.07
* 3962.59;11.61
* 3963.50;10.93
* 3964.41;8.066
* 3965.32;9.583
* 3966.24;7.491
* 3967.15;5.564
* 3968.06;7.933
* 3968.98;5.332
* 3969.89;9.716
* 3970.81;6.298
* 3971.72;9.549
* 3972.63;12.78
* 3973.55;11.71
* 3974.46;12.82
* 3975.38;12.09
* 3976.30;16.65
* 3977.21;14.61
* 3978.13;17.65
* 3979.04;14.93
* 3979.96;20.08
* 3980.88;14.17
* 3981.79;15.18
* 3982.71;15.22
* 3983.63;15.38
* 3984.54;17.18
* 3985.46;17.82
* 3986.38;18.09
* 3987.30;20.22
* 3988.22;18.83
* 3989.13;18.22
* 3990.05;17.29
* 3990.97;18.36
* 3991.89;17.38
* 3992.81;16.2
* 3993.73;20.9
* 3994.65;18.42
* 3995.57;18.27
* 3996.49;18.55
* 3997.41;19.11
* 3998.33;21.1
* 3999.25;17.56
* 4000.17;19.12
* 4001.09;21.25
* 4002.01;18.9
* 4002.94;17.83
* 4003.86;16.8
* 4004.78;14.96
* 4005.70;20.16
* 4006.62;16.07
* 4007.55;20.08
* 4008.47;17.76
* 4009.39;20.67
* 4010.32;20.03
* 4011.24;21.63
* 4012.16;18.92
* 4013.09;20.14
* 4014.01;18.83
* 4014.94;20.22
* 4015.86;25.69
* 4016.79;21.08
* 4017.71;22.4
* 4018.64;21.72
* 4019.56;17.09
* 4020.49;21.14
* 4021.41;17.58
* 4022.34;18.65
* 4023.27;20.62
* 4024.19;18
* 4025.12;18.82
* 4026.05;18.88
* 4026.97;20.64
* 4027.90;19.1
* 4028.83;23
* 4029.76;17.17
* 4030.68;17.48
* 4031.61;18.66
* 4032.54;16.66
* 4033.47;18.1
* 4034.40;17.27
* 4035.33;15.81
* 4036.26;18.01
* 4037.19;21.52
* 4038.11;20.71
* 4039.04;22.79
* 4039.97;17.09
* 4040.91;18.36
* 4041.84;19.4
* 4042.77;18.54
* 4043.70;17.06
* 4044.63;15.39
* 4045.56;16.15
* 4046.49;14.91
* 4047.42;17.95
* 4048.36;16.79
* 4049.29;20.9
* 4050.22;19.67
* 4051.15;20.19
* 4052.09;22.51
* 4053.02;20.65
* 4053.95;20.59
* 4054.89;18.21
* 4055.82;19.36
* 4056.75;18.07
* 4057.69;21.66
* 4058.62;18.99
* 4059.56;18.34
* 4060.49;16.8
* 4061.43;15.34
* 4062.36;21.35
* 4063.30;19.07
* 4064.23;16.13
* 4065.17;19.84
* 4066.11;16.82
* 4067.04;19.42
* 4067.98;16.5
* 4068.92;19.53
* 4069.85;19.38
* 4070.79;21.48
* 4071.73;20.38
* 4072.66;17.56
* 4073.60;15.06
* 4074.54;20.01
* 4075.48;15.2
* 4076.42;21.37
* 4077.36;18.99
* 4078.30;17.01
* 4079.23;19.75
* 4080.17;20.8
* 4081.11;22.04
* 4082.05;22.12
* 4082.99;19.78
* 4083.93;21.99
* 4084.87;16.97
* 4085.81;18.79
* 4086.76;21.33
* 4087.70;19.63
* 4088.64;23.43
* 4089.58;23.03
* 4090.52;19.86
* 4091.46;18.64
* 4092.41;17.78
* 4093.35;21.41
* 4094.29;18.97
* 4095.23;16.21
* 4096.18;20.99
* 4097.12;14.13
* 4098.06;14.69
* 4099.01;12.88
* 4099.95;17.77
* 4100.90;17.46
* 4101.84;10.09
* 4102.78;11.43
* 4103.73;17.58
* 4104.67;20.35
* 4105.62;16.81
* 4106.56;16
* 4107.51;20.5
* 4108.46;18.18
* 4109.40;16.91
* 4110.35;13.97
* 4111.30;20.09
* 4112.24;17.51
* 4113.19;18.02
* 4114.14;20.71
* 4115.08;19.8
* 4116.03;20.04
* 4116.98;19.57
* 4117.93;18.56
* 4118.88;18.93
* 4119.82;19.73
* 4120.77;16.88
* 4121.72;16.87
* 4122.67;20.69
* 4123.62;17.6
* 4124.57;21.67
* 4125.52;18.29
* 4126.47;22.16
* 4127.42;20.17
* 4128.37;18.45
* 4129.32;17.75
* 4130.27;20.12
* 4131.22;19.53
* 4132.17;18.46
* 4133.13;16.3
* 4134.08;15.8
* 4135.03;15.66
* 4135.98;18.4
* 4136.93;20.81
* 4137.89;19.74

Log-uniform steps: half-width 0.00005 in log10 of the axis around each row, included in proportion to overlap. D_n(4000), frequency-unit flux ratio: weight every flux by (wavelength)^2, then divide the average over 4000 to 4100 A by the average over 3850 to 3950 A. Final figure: 1.7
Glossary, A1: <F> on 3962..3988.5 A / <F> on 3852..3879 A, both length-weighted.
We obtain 1.1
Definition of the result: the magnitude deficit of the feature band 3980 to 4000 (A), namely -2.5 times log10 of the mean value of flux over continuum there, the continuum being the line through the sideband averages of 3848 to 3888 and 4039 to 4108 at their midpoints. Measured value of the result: -0.13 mag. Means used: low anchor 11.8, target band 17.9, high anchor 18.5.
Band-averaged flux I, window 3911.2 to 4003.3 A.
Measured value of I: 13.6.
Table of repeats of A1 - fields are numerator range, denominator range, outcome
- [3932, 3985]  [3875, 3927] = 0.88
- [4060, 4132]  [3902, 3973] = 1.55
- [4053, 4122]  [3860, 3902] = 1.49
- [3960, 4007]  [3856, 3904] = 1.21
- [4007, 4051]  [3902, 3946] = 1.56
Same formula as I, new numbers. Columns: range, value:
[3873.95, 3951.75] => 12.4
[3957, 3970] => 10.5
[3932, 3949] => 9.89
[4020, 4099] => 18.9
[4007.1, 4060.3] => 19.2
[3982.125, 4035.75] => 18.8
